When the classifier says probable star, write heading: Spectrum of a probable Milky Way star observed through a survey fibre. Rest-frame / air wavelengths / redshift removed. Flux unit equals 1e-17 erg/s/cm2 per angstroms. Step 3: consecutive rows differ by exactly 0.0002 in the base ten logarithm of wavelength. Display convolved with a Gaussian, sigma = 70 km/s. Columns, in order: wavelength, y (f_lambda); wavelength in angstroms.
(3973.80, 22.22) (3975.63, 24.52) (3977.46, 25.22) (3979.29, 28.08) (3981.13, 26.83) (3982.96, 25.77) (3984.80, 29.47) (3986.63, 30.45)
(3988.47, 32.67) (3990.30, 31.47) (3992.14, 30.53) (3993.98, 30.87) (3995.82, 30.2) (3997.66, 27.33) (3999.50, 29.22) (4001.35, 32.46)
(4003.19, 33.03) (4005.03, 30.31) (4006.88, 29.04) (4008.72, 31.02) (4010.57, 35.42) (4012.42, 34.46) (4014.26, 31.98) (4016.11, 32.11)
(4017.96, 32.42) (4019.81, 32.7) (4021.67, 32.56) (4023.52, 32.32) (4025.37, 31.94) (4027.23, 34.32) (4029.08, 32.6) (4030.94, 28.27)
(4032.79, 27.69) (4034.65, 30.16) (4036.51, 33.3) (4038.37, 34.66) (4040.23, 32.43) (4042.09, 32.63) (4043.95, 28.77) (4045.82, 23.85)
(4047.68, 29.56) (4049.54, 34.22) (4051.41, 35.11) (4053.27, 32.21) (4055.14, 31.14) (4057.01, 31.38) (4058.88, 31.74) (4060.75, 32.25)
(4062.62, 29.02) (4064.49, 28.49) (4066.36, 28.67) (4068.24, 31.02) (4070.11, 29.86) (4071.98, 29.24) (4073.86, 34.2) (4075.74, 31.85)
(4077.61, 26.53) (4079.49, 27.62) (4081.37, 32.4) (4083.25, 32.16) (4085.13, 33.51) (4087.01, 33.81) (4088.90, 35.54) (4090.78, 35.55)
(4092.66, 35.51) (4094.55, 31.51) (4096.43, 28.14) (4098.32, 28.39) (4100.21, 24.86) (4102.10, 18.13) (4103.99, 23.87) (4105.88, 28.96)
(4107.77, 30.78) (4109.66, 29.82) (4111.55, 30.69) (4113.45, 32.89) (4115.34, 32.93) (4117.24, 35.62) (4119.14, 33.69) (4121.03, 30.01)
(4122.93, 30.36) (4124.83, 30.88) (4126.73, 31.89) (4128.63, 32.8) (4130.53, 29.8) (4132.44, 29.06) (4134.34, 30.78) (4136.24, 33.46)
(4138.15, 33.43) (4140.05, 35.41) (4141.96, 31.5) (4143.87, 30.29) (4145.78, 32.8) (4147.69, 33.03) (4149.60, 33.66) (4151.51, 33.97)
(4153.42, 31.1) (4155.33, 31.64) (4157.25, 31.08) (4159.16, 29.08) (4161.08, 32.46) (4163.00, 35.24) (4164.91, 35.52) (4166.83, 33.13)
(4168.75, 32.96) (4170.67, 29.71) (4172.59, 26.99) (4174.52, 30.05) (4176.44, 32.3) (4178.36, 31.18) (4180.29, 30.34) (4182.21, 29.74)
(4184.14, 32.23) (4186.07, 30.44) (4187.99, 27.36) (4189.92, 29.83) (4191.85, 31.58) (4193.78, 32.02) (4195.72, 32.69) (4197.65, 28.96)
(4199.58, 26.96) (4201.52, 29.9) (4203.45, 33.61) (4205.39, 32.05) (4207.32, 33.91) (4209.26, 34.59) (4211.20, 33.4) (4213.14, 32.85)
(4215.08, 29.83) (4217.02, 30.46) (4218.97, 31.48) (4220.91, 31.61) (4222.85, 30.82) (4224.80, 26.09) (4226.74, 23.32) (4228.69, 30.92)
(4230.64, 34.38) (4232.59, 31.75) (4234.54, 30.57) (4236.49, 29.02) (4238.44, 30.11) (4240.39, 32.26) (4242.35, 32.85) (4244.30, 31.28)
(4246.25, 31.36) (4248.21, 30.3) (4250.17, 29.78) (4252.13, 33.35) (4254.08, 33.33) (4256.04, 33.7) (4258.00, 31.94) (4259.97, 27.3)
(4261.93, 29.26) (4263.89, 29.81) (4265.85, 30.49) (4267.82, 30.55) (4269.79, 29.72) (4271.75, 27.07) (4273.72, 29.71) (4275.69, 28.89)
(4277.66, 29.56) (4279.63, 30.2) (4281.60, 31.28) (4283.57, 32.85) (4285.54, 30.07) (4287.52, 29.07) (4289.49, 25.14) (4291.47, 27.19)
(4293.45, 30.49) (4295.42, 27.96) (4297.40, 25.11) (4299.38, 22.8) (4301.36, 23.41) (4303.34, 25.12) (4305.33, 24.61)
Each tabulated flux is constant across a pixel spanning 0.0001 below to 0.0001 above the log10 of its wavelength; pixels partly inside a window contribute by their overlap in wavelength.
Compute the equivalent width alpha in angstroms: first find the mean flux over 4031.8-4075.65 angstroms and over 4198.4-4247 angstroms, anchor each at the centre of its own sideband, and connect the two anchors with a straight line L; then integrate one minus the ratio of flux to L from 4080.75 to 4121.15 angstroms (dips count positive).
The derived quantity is 0.14 angstroms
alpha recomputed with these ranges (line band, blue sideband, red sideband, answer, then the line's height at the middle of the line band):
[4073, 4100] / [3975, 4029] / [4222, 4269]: -0.9 angstroms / 30.7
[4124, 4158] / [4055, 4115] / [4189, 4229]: -1.7 angstroms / 30.5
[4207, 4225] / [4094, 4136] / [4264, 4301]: -1.5 angstroms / 29.2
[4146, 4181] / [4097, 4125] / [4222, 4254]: -2.3 angstroms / 29.9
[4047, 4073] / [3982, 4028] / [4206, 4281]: 0.2 angstroms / 31.2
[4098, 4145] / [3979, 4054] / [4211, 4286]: 0.6 angstroms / 30.9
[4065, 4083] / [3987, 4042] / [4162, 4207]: 0.7 angstroms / 31.5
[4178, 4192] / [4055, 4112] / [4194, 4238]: 0.2 angstroms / 30.7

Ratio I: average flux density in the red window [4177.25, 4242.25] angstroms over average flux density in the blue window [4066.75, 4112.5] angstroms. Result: 1.02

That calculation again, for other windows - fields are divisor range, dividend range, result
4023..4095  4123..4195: 1.00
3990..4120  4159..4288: 0.99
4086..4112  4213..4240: 1.02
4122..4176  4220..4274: 0.96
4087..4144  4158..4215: 1.01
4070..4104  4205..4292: 1.01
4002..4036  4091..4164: 0.98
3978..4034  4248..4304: 0.94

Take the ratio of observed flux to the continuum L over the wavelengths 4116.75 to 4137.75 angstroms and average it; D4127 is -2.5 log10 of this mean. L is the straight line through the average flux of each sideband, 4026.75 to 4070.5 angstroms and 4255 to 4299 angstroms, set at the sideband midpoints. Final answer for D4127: -0.04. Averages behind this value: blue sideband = 31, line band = 31.6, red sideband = 29.3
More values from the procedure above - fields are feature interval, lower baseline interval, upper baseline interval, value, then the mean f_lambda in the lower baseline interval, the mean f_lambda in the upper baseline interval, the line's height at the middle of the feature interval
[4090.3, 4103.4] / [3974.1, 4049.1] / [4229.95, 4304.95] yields 0.06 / 30.5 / 29.6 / 30.2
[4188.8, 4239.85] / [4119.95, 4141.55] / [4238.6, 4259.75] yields 0.03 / 31.6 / 31.8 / 31.7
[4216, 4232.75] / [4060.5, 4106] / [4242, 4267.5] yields 0.03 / 30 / 31.1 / 30.9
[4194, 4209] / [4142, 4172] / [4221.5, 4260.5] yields 0.00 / 32.3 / 30.8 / 31.5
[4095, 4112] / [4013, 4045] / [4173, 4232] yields 0.16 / 31.8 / 30.8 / 31.4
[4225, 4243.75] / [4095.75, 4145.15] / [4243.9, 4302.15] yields -0.03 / 30.4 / 29.4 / 29.7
